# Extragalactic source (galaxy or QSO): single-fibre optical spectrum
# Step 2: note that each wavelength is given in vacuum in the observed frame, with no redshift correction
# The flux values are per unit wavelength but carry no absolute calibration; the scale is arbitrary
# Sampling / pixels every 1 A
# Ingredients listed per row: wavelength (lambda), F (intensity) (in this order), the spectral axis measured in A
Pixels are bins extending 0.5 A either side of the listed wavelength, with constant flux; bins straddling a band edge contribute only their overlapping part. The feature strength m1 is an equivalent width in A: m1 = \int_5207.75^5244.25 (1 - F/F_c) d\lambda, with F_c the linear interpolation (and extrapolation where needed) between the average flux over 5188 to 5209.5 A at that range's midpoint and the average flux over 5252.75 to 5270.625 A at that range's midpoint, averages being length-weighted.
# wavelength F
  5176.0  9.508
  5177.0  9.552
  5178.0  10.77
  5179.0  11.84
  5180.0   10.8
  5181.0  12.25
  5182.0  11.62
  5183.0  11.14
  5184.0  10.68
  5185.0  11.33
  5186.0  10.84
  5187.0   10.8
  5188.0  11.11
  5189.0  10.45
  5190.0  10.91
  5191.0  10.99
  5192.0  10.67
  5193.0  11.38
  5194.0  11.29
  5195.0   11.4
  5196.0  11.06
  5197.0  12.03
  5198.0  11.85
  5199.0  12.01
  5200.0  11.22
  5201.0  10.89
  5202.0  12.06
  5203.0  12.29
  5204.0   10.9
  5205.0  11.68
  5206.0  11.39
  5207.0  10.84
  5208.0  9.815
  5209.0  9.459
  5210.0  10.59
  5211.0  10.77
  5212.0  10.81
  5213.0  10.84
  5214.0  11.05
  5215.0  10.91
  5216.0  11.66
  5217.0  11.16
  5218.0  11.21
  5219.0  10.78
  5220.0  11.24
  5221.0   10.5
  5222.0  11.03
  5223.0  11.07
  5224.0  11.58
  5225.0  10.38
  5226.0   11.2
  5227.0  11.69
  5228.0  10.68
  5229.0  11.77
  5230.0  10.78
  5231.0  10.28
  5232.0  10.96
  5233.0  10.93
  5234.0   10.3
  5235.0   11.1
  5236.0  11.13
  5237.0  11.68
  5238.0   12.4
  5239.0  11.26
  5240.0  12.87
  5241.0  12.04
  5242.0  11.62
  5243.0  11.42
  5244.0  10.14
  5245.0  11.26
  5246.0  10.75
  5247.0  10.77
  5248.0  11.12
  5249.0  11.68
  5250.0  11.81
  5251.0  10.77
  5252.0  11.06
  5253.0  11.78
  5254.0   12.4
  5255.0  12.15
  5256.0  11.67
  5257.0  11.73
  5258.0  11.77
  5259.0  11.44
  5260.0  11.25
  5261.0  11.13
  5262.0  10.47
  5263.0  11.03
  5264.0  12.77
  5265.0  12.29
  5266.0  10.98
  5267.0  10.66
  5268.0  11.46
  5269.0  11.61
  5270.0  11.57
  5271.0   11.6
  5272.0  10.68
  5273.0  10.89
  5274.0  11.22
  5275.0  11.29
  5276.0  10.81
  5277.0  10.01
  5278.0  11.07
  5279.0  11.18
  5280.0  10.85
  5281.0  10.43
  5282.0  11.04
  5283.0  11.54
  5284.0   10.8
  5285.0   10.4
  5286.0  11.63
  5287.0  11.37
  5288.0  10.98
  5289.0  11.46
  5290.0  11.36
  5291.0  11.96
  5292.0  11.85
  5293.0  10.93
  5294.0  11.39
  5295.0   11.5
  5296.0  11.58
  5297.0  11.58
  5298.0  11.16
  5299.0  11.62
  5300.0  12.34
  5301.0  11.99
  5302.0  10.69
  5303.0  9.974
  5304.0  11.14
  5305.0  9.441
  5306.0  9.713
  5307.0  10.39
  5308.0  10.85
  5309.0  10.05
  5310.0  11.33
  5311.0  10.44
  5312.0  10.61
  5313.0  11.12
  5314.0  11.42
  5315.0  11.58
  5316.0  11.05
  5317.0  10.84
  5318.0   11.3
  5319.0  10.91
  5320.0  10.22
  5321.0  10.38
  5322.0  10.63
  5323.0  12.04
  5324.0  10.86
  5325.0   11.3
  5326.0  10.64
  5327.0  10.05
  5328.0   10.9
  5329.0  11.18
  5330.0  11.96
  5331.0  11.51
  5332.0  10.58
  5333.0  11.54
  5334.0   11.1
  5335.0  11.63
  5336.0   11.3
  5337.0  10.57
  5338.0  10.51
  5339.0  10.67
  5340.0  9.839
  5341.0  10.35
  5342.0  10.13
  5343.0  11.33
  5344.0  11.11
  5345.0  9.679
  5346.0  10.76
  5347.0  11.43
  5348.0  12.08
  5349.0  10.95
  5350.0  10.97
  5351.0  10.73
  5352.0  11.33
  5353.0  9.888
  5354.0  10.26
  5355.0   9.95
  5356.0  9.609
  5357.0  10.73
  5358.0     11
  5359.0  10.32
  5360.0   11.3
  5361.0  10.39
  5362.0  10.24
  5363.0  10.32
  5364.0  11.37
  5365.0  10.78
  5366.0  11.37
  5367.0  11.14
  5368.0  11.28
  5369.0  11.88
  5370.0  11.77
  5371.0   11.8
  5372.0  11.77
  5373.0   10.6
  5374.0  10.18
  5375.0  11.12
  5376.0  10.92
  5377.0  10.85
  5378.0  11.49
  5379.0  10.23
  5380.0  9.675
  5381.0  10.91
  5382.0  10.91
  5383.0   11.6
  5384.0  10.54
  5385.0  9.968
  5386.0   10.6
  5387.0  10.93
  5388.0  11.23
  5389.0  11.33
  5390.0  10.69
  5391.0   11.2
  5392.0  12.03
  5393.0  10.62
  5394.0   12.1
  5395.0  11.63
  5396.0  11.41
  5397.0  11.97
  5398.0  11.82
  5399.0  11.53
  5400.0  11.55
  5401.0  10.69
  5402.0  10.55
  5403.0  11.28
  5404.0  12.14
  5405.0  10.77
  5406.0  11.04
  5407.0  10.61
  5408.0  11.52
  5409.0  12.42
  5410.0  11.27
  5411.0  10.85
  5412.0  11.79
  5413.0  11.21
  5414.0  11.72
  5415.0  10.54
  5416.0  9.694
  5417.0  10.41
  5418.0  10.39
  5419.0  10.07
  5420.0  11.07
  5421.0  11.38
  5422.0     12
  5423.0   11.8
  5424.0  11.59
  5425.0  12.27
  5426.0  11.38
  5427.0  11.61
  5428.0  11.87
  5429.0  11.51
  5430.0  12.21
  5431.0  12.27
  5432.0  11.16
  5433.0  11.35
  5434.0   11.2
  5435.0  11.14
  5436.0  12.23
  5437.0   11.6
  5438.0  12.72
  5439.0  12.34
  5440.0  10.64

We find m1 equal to 0.87 A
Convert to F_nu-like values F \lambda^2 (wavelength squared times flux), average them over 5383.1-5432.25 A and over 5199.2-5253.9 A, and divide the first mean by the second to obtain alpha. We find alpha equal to 1.08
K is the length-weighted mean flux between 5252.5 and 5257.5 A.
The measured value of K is 11.9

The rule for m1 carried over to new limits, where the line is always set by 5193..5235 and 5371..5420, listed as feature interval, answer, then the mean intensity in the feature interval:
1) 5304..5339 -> 0.6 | 10.9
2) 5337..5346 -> 0.5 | 10.5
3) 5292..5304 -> -0.3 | 11.4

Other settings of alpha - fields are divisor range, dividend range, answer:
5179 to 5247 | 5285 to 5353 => 1.03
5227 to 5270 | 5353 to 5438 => 1.04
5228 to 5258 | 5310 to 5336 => 1.00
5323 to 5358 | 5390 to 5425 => 1.07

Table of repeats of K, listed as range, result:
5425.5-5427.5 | 11.5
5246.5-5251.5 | 11.2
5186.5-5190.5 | 10.8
